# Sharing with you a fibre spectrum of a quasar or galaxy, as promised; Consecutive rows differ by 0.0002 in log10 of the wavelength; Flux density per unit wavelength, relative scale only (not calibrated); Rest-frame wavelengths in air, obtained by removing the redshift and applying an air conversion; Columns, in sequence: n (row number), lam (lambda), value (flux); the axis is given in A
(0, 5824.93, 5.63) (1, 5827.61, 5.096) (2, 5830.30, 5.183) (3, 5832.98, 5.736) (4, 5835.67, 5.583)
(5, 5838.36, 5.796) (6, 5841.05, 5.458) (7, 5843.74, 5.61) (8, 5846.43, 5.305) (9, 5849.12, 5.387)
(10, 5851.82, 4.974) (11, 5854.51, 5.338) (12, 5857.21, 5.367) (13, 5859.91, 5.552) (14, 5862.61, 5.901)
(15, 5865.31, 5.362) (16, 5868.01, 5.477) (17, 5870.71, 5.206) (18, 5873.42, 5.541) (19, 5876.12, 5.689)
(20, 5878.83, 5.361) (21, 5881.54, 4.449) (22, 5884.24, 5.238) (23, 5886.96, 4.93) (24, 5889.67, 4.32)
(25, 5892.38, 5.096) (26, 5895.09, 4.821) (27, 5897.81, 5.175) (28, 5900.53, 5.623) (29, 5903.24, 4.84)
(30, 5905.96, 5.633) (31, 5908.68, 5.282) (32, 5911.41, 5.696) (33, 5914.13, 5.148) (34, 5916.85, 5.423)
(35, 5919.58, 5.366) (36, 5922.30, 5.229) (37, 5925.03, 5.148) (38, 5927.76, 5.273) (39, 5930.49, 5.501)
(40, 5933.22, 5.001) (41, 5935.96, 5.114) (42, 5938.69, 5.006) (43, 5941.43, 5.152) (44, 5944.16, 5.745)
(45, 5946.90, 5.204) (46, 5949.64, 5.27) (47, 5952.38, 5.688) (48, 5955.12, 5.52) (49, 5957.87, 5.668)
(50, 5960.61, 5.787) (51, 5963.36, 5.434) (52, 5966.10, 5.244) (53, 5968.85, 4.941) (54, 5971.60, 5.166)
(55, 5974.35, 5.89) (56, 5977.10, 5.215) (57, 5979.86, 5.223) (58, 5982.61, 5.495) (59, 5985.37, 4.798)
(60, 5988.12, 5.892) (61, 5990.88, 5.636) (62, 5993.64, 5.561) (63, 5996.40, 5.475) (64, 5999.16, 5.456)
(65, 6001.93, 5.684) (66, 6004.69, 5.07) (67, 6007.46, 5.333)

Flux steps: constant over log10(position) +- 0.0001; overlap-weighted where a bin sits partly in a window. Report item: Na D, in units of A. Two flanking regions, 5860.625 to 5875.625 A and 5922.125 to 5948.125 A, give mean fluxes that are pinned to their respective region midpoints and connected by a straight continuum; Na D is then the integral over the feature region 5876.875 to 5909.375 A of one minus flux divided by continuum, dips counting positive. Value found 2.0 A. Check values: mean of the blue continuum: 5.51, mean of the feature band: 5.07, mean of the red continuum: 5.24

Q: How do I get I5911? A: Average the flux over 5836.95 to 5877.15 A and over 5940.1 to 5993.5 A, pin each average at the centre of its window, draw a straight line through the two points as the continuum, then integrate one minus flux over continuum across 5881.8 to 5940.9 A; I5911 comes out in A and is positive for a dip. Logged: 3.0 A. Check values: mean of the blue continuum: 5.46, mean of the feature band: 5.17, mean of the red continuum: 5.42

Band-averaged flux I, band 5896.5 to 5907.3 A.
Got 5.32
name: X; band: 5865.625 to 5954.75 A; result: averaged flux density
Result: 5.24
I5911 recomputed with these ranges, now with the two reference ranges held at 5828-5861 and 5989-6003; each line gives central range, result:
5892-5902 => 0.54 A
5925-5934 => 0.41 A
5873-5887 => 0.66 A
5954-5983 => 0.68 A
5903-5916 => 0.29 A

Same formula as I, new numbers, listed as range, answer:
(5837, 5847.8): 5.54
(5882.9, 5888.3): 5.07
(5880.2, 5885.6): 4.85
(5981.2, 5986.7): 5.15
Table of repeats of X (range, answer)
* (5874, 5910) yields 5.12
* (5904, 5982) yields 5.35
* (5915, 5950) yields 5.26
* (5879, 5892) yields 4.82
